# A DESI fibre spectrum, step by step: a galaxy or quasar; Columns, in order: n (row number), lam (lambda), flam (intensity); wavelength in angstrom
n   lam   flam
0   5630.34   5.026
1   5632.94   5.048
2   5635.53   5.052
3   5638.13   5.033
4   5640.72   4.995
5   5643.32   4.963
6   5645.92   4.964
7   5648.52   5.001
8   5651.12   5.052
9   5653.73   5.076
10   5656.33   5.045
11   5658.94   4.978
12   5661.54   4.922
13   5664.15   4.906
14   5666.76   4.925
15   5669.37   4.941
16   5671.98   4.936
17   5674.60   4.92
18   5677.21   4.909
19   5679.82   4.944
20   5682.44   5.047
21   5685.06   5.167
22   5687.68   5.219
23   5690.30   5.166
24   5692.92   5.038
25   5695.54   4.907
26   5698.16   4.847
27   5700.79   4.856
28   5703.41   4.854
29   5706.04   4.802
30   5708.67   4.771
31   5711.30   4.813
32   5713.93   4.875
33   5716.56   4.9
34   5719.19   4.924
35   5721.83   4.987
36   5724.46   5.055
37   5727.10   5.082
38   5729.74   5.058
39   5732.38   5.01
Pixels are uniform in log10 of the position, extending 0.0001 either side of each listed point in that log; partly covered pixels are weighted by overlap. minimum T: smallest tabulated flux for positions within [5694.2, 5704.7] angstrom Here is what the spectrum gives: 4.847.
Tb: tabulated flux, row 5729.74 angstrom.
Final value 5.058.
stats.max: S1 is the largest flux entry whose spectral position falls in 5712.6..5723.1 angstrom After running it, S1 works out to 4.987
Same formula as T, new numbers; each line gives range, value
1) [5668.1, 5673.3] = 4.936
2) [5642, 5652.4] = 4.963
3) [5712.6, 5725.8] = 4.875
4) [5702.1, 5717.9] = 4.771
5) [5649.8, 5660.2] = 4.978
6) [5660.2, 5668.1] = 4.906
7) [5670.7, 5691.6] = 4.909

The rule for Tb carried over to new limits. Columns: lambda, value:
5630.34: 5.026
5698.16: 4.847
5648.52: 5.001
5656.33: 5.045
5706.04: 4.802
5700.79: 4.856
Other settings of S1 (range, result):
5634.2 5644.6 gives 5.052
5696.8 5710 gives 4.856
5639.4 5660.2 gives 5.076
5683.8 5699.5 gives 5.219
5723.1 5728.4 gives 5.082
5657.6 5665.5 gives 4.978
